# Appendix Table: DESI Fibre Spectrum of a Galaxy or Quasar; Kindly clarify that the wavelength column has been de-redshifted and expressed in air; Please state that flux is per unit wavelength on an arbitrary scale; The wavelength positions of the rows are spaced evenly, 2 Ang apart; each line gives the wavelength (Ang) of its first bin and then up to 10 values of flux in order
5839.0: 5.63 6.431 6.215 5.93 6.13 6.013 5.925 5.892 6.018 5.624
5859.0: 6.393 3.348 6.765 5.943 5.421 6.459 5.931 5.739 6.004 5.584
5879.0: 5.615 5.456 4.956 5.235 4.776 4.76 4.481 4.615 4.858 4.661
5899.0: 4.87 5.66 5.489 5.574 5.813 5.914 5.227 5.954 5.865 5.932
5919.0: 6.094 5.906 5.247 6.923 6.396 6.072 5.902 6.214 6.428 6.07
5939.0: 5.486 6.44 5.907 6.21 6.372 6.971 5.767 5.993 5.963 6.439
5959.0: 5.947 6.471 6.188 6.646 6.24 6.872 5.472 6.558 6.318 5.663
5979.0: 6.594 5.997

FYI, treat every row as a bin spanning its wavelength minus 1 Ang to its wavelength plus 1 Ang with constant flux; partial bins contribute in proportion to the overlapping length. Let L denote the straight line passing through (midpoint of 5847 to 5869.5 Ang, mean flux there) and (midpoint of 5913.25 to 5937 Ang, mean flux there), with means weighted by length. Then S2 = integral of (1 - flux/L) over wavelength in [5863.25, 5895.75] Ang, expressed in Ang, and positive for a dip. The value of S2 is 2.7 Ang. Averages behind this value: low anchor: 5.8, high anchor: 6.08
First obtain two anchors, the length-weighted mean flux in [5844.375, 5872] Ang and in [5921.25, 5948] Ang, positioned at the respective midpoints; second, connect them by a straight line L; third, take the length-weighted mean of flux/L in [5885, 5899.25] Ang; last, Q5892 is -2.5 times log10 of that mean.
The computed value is 0.25 mag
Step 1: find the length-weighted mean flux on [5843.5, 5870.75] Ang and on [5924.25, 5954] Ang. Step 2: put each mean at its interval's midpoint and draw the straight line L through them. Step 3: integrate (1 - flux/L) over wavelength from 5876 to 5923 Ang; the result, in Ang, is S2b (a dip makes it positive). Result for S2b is 5.3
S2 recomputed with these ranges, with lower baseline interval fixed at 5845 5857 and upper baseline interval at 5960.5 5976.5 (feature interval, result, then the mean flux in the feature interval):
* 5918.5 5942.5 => 0.4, 6.09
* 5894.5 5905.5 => 1.7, 5.18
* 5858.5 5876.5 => 0.8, 5.76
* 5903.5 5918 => 0.9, 5.75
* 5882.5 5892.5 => 2.1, 4.82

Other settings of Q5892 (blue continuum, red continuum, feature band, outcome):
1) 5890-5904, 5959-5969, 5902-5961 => -0.06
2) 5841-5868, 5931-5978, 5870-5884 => 0.06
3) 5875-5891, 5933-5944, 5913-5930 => -0.04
